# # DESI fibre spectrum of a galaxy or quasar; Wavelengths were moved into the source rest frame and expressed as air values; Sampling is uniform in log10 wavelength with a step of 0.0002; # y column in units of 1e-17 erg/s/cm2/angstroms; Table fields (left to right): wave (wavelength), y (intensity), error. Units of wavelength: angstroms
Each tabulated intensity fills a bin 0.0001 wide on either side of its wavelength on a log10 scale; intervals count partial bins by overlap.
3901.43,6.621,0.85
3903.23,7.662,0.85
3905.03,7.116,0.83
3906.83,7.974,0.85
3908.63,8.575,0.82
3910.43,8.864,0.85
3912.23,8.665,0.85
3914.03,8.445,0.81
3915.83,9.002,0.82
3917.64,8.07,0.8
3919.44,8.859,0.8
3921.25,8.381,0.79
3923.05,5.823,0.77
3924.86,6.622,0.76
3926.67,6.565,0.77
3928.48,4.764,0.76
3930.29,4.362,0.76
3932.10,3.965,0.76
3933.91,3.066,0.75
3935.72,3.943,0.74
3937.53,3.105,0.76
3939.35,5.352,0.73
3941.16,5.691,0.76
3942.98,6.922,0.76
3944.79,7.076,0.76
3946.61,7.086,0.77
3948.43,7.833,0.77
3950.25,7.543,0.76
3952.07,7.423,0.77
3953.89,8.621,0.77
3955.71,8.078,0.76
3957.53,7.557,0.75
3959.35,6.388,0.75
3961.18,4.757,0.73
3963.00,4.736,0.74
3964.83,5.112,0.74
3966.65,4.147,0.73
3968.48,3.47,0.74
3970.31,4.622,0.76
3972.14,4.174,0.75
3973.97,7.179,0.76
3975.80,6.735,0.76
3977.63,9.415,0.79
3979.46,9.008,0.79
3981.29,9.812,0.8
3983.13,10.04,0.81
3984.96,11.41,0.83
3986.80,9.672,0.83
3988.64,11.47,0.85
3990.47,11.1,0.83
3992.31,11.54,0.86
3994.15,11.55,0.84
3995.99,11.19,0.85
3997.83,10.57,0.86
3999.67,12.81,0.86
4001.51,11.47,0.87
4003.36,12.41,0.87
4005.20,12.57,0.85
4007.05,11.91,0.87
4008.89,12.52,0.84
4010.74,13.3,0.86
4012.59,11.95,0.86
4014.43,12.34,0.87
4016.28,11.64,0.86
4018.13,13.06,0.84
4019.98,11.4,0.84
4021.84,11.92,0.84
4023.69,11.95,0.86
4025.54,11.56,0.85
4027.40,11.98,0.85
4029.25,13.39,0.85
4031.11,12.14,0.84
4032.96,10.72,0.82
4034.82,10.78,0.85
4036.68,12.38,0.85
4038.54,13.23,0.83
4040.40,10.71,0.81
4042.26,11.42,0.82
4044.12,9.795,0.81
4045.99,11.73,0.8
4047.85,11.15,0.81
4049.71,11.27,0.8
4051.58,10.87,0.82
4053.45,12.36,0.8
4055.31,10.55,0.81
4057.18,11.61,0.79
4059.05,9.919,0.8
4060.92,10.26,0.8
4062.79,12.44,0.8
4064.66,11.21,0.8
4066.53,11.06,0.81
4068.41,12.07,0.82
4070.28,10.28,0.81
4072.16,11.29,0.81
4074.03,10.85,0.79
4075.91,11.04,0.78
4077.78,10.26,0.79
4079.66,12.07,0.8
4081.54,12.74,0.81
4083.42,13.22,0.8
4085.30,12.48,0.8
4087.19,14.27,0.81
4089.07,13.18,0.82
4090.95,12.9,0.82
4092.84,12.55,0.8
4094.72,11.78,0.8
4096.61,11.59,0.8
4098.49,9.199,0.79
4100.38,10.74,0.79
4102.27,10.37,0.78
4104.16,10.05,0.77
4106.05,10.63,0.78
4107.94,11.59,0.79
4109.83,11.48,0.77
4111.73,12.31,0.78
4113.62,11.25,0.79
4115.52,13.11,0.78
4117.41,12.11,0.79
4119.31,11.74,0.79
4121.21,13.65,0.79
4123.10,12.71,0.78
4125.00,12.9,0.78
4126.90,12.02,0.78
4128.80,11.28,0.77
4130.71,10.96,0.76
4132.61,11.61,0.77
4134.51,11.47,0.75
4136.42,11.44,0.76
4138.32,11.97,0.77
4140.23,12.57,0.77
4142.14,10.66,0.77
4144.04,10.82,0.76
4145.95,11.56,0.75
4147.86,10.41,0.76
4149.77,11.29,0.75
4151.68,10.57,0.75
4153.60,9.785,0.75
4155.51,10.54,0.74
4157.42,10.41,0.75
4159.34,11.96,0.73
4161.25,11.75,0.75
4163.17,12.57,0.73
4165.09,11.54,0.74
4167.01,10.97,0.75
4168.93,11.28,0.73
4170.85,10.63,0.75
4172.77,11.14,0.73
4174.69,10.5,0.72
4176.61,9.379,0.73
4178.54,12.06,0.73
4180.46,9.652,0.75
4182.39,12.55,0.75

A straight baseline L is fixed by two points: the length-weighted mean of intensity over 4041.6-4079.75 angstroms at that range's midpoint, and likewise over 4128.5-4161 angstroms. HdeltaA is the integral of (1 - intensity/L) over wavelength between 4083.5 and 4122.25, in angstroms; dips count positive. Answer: -2.6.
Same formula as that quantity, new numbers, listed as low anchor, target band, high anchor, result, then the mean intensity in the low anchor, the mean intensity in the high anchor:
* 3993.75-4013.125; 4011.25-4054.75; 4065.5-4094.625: 1.06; 12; 12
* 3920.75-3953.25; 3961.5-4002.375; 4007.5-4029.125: 3.98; 5.86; 12.2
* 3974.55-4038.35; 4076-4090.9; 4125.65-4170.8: -1.57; 11.4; 11.3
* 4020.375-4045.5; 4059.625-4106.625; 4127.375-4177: -0.33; 11.7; 11.1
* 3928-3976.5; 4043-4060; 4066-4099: -1.04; 5.7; 11.9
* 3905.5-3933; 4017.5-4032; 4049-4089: -2.63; 7.26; 11.6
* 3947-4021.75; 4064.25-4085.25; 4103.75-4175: -1.84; 9.34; 11.5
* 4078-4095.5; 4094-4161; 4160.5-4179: 3.04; 12.7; 11.1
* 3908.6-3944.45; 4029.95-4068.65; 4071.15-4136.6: -4.56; 6.41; 11.8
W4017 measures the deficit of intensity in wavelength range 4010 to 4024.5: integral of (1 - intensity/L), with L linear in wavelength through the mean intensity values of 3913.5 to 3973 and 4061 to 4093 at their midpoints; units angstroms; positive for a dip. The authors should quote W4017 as -4.5 angstroms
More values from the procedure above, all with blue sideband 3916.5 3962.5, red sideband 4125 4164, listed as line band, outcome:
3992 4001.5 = -4.7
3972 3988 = -3.4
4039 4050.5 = -2.9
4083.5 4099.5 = -3.6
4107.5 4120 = -1.6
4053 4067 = -2.9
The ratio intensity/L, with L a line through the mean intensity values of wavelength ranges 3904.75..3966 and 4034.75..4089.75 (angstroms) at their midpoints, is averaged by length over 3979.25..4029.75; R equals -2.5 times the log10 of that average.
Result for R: -0.24 mag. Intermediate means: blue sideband 6.64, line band 11.7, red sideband 11.6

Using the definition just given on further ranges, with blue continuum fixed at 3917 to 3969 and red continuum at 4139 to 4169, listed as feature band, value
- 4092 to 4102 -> -0.14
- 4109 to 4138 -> -0.15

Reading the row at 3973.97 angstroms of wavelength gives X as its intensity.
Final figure 7.179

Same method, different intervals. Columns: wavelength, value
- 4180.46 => 9.652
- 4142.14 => 10.66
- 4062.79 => 12.44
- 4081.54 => 12.74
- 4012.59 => 11.95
